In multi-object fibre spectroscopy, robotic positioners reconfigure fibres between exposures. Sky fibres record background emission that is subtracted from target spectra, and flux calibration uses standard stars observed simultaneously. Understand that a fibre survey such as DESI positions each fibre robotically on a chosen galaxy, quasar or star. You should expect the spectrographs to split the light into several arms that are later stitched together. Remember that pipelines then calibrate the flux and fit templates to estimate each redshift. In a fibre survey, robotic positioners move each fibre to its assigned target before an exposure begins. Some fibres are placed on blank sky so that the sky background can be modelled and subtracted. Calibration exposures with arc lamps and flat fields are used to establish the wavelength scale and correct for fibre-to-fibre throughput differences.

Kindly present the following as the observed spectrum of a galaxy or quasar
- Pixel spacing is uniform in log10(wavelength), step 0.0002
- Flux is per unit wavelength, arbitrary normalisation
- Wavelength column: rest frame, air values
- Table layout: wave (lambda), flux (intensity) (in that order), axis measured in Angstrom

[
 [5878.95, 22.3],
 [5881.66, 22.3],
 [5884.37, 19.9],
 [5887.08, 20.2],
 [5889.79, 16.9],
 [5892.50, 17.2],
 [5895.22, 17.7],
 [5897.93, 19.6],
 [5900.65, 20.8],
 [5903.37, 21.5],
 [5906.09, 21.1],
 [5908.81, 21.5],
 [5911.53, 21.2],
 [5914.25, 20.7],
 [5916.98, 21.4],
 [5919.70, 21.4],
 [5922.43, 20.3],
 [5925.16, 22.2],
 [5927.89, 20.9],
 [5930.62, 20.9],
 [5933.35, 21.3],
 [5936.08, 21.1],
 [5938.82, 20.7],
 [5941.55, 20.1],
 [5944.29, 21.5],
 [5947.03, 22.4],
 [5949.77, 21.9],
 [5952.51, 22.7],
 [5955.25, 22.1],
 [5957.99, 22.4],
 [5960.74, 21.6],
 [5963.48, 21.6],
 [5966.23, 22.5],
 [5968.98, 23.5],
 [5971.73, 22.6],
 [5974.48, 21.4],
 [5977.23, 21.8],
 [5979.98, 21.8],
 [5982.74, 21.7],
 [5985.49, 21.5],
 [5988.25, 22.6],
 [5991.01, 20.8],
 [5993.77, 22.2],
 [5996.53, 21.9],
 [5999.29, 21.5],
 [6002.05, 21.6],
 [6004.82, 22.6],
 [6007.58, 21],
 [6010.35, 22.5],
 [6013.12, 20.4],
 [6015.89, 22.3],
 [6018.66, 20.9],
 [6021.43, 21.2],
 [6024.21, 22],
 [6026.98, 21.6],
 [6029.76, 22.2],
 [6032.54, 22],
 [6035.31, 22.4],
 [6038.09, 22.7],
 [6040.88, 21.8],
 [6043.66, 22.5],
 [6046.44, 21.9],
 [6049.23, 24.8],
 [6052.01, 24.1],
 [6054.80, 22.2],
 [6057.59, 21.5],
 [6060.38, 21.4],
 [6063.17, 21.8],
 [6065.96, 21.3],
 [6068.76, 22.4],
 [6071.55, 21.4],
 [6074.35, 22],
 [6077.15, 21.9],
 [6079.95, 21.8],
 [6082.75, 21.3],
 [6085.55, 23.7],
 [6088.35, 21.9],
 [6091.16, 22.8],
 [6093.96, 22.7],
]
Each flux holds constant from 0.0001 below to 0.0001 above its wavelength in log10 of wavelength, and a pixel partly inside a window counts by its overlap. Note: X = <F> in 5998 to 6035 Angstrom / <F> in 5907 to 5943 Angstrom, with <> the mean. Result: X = 1.0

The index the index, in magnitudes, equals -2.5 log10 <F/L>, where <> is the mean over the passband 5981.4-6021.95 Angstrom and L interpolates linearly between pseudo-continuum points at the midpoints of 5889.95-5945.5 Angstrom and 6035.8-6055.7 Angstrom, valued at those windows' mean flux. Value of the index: 0.02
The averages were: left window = 20.6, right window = 22.8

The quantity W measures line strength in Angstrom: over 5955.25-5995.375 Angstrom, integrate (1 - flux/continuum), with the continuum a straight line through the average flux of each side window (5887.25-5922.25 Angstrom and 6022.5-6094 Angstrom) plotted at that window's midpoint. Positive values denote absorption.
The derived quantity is -1.8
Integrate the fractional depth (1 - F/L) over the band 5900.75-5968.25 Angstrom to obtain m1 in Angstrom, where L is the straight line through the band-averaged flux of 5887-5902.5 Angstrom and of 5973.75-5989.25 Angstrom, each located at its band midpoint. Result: -4.6 Angstrom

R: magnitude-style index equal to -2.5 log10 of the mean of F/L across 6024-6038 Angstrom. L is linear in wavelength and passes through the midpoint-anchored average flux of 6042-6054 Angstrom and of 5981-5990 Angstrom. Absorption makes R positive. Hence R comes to 0.04 mag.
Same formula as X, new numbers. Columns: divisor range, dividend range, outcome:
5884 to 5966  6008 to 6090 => 1.06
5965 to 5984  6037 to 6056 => 1.03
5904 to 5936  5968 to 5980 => 1.05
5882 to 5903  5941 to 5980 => 1.15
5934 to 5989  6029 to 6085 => 1.02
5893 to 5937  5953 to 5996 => 1.06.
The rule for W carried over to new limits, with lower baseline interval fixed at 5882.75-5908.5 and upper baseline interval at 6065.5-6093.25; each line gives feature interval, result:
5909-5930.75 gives -1.4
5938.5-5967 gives -2.0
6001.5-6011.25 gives -0.4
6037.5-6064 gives -1.0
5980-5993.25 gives -0.6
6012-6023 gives 0.0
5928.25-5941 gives -0.5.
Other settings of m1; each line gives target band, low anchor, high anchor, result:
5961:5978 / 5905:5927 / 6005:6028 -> -0.65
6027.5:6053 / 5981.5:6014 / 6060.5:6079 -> -1.06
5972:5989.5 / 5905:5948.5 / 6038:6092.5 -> -0.21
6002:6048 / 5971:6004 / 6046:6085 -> 0.19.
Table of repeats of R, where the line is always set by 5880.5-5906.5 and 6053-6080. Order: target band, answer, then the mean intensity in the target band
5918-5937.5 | -0.057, 21.2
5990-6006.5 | -0.042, 21.8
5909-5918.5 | -0.067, 21.2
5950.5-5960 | -0.096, 22.3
